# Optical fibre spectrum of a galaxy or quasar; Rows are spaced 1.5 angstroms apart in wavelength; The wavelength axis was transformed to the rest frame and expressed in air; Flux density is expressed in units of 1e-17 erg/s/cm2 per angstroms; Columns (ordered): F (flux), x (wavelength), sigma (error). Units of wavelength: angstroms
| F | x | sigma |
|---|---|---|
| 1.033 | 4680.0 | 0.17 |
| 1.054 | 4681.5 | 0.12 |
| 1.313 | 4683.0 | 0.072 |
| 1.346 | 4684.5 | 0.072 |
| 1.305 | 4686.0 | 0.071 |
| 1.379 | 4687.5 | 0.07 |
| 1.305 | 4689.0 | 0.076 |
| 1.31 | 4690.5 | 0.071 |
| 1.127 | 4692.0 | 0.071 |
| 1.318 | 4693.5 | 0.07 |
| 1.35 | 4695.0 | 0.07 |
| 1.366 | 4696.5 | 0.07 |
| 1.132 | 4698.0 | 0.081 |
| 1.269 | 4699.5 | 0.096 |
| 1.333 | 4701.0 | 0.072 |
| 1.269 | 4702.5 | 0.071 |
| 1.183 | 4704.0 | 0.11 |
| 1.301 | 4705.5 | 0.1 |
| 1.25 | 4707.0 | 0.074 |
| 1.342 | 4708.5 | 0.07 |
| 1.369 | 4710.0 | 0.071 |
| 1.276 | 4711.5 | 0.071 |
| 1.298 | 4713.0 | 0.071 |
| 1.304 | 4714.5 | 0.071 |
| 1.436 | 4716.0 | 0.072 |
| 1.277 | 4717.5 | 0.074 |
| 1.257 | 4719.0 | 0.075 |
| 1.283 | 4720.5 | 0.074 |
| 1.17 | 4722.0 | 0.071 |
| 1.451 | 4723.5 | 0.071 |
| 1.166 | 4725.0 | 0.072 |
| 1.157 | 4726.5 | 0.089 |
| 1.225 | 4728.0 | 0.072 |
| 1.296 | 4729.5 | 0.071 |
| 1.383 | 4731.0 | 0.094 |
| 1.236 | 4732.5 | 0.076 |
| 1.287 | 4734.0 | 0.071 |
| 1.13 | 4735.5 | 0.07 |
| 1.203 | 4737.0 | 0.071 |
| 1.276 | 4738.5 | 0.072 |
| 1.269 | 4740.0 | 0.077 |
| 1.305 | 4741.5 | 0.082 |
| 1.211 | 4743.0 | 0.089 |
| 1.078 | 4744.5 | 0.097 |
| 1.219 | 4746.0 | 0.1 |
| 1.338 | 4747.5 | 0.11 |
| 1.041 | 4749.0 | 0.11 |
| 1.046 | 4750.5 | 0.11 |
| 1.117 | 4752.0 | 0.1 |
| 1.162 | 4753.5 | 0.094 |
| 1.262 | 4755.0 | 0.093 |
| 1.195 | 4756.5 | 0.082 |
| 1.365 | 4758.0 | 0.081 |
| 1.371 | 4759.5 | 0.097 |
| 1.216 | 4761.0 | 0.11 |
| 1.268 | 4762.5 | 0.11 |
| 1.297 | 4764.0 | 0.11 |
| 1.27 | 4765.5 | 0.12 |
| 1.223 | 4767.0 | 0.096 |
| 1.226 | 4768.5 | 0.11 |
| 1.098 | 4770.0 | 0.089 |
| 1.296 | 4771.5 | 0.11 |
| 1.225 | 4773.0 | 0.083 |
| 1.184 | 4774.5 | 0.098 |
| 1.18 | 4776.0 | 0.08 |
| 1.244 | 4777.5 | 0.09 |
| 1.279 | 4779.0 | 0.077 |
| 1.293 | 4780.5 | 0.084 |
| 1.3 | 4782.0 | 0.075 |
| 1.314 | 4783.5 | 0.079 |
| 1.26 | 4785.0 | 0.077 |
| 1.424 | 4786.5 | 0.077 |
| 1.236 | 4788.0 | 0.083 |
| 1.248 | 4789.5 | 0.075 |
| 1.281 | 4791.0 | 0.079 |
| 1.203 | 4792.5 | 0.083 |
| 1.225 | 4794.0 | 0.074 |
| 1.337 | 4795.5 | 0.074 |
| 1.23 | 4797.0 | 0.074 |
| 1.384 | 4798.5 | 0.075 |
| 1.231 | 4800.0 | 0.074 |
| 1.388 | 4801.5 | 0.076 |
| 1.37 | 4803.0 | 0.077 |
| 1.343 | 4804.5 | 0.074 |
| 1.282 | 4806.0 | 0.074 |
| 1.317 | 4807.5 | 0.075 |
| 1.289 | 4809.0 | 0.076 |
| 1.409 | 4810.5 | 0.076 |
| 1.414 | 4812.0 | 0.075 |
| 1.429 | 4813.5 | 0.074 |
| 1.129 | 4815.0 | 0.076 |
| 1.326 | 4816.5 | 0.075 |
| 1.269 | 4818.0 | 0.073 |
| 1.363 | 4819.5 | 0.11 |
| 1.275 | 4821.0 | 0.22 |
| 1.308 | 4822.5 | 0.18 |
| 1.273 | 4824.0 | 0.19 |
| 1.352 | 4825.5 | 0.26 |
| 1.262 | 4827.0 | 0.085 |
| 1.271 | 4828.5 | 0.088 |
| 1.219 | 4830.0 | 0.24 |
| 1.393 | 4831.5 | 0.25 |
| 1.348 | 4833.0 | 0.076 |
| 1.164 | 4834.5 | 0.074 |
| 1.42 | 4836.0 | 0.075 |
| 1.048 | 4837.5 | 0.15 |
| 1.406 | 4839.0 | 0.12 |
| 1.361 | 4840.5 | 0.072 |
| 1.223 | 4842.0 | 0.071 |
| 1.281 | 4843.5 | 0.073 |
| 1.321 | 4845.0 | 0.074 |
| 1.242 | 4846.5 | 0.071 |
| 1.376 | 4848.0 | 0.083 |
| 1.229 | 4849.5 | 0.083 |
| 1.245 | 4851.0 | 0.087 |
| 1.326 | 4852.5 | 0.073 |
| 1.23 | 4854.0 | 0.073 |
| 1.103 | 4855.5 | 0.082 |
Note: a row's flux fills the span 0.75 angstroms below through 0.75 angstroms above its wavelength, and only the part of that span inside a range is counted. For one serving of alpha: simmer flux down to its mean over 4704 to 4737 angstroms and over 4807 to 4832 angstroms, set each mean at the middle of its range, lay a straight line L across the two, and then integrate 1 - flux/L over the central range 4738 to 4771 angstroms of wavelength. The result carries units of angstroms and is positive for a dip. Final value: 1.73 angstroms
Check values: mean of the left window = 1.28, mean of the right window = 1.31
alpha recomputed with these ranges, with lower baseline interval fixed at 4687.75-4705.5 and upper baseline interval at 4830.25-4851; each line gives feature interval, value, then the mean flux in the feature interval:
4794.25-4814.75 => -0.74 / 1.33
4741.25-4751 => 0.80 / 1.17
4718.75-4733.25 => 0.16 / 1.26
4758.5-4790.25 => 0.54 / 1.26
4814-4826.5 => -0.02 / 1.29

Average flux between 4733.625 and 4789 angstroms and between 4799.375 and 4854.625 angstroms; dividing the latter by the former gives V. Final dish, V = 1.05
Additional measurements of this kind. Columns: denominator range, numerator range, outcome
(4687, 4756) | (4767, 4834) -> 1.03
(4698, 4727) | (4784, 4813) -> 1.02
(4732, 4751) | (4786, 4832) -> 1.08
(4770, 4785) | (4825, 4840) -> 1.03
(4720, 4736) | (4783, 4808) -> 1.03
